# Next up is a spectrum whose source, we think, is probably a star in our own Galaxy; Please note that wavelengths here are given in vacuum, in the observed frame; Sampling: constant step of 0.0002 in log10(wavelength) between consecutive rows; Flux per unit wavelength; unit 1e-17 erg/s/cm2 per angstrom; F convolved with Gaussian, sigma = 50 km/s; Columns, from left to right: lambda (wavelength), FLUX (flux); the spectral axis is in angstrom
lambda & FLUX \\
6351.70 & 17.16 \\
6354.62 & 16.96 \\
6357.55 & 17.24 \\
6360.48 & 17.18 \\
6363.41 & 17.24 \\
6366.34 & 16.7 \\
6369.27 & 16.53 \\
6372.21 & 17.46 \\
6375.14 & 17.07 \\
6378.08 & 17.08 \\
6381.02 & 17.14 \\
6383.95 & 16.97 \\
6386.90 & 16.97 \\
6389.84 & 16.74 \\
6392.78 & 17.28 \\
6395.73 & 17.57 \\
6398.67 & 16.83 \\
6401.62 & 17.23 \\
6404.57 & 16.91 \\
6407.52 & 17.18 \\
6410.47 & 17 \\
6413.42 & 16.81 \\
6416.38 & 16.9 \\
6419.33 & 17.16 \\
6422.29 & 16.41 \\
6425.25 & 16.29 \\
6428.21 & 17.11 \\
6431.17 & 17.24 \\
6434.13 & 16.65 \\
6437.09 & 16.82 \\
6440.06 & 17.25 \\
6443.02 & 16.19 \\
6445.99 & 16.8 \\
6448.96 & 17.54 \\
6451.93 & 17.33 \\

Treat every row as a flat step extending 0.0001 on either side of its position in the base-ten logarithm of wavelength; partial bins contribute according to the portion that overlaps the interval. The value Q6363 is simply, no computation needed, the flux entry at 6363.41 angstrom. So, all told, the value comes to 17.24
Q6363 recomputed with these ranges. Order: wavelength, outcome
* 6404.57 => 16.91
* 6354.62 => 16.96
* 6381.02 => 17.14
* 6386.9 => 16.97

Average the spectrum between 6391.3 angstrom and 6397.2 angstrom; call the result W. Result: 17.4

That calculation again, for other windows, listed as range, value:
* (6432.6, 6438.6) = 16.7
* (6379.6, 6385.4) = 17.1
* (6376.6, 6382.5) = 17.1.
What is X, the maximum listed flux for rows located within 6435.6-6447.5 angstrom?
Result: 17.25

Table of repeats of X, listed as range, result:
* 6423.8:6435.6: 17.24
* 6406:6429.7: 17.18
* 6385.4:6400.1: 17.57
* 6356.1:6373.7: 17.46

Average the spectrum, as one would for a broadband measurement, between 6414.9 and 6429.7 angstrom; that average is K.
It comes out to 16.8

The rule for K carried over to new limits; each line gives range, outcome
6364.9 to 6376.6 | 16.9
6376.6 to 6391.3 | 17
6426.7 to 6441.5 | 17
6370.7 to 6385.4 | 17.1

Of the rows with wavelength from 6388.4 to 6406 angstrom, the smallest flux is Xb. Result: 16.74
